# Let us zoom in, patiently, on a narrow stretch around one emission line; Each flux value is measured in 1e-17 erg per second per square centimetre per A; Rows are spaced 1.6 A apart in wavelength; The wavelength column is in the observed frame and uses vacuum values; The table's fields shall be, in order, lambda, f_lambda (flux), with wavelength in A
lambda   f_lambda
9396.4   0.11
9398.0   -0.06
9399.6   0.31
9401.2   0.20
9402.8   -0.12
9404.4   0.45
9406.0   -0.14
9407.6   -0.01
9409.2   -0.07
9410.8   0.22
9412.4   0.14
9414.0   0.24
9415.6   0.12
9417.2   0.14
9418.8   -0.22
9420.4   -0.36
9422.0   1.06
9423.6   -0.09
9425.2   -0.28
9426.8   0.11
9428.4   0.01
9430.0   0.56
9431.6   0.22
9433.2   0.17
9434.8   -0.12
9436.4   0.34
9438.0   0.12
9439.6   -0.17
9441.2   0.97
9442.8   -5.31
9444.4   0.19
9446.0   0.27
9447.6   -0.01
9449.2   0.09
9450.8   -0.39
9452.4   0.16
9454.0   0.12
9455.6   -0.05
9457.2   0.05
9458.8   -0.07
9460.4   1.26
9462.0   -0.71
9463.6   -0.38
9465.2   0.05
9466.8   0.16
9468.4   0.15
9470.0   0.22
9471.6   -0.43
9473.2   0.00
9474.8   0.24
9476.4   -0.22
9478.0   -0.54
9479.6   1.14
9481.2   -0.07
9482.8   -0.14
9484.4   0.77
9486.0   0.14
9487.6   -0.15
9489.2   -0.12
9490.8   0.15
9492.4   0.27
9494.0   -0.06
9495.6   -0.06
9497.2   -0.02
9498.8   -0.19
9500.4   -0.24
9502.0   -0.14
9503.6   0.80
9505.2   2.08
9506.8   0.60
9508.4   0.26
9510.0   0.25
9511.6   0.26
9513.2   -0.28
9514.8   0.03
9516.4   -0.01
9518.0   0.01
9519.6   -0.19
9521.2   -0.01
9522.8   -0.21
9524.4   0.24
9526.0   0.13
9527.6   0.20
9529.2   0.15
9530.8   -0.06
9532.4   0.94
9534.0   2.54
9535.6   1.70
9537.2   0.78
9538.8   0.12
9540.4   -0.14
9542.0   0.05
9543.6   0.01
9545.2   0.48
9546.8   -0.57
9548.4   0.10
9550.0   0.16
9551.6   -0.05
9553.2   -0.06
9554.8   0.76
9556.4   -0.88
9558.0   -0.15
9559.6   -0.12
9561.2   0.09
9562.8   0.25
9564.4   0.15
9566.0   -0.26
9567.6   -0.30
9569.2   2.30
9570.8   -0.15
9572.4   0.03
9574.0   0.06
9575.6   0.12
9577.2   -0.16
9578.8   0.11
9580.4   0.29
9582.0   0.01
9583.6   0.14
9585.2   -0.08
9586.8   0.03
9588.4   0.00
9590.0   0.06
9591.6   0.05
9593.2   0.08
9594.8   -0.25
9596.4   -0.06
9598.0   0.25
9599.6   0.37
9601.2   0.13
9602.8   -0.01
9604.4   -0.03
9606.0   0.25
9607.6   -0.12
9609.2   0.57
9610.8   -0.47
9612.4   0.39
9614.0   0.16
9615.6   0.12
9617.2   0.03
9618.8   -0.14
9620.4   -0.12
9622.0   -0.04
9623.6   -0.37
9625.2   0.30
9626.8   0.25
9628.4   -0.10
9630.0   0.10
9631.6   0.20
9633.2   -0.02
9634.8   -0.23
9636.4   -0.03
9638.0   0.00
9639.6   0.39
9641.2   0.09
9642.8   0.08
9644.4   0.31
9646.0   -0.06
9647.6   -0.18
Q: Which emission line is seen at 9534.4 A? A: [O III]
